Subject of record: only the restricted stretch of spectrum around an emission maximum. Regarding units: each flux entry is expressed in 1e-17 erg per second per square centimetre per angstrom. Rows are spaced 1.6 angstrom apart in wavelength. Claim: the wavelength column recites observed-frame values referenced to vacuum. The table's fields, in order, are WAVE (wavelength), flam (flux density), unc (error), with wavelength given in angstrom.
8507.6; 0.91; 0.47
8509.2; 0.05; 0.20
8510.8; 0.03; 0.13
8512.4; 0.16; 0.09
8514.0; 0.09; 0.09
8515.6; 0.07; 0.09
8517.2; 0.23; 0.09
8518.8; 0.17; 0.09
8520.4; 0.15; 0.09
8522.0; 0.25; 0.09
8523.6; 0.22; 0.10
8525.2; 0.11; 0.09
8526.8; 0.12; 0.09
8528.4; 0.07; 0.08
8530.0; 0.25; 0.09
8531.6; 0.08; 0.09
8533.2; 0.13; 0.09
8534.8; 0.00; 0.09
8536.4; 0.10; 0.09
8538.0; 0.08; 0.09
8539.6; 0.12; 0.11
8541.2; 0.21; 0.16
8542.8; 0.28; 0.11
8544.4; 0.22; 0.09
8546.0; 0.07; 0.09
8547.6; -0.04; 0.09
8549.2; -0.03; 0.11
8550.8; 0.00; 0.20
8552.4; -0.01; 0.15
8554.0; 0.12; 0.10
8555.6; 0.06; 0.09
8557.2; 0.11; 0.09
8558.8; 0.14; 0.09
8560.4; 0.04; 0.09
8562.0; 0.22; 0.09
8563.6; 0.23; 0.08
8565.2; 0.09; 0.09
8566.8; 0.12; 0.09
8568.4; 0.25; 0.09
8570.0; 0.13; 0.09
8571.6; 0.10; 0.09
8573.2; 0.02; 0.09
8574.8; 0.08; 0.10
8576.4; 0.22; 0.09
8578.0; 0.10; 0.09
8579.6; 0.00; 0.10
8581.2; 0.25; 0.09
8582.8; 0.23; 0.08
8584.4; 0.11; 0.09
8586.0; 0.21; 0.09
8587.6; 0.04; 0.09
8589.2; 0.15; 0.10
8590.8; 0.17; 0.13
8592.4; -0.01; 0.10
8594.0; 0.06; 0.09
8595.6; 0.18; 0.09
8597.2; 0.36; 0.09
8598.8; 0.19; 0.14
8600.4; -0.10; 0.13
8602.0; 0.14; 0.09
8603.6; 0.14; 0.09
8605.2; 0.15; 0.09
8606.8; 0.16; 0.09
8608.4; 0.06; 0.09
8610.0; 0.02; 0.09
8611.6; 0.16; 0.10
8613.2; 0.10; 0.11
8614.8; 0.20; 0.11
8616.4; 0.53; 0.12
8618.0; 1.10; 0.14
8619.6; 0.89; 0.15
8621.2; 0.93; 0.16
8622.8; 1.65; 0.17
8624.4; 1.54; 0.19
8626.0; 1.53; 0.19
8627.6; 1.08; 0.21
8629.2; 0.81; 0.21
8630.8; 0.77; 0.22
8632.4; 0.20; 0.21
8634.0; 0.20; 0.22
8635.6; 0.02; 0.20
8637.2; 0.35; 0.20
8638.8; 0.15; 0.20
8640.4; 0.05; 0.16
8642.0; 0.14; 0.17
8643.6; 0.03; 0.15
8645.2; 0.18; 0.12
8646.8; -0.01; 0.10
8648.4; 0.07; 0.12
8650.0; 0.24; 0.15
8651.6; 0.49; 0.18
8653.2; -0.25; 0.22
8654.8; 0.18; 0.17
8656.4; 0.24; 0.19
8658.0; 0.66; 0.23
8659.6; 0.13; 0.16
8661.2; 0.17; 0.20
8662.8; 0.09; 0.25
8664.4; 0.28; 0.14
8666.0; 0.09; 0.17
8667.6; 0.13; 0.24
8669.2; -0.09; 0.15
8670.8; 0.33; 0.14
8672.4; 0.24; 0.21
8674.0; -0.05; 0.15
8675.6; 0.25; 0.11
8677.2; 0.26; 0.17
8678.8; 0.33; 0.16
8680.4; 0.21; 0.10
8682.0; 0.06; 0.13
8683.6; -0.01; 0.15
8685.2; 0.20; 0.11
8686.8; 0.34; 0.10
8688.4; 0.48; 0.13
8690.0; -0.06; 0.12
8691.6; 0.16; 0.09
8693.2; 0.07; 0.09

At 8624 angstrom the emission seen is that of [O II] 3727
